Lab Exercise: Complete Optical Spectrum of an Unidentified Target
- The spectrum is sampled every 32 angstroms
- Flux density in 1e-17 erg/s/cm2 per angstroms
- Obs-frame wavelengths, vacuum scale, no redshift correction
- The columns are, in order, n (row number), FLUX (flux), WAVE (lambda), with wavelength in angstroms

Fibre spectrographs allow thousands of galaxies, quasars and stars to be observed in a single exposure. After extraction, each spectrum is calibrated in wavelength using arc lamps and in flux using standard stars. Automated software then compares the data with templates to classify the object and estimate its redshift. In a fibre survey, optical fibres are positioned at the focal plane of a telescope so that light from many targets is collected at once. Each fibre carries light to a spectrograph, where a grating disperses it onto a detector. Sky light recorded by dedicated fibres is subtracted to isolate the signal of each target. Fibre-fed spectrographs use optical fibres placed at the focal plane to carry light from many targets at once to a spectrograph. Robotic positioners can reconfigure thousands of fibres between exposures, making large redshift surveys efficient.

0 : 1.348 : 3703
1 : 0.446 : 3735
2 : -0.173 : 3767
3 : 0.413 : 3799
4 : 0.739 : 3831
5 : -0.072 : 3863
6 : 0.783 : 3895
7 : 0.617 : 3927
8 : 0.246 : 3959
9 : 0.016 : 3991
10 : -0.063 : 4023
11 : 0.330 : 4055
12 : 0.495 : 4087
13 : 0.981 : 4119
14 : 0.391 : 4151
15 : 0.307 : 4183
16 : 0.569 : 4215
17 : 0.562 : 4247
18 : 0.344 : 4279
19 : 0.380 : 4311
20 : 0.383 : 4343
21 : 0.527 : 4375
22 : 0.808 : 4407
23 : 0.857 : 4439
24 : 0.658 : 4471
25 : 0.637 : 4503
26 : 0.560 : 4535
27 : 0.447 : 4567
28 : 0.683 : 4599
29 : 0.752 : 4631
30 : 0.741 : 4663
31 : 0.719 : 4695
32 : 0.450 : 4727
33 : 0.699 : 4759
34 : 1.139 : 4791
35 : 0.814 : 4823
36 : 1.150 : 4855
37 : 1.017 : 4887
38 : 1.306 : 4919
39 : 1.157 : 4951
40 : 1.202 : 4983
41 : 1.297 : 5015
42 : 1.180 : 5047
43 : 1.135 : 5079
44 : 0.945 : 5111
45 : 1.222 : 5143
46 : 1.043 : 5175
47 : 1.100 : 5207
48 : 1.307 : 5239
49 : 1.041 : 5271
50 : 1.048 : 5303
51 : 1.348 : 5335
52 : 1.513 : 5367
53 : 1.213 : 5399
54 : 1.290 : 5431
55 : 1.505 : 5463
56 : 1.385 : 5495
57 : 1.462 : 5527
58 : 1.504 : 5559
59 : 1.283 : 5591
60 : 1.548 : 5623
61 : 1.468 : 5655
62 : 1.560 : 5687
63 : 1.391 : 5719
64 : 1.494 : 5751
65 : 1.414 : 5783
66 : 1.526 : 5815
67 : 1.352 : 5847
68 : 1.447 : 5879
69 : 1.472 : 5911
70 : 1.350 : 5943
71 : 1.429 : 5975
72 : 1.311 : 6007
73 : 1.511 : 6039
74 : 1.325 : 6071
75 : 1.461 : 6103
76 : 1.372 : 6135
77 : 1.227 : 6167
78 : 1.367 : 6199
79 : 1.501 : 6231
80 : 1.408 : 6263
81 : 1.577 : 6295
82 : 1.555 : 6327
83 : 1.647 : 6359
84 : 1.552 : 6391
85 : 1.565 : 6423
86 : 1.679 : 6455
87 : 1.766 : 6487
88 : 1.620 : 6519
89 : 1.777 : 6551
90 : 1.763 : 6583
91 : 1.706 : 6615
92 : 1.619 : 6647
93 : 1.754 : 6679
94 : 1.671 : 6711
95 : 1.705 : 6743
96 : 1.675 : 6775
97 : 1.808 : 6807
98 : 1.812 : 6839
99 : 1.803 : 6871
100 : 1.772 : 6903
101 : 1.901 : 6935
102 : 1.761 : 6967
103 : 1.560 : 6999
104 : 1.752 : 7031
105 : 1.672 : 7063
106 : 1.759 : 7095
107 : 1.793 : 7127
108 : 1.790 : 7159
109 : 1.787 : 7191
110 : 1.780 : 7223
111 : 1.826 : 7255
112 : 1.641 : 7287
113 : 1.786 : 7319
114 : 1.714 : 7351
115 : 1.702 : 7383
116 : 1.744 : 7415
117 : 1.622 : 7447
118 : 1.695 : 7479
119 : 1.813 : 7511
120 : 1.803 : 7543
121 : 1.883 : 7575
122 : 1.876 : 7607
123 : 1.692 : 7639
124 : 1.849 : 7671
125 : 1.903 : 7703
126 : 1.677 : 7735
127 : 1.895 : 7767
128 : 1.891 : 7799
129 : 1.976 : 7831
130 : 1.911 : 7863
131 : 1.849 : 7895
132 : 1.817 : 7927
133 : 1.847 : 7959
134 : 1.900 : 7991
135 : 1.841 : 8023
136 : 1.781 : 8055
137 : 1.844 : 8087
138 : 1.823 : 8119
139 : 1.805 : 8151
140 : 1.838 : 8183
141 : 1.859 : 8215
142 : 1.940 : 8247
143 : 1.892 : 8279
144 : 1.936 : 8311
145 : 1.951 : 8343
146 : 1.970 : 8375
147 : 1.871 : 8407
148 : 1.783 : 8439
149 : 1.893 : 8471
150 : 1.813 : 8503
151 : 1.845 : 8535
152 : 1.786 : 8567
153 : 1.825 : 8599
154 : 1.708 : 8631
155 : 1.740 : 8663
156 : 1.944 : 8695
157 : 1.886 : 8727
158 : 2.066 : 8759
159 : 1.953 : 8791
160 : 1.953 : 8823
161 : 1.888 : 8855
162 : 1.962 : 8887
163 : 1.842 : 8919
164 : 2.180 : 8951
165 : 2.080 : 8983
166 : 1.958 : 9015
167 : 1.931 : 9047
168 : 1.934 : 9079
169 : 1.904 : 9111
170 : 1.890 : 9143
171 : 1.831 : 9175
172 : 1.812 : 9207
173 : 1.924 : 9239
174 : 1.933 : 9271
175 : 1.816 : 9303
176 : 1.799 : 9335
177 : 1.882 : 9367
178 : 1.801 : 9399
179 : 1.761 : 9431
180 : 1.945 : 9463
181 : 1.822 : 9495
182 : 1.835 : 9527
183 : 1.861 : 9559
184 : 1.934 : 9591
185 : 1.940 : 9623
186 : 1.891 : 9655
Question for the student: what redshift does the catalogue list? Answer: 0.19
